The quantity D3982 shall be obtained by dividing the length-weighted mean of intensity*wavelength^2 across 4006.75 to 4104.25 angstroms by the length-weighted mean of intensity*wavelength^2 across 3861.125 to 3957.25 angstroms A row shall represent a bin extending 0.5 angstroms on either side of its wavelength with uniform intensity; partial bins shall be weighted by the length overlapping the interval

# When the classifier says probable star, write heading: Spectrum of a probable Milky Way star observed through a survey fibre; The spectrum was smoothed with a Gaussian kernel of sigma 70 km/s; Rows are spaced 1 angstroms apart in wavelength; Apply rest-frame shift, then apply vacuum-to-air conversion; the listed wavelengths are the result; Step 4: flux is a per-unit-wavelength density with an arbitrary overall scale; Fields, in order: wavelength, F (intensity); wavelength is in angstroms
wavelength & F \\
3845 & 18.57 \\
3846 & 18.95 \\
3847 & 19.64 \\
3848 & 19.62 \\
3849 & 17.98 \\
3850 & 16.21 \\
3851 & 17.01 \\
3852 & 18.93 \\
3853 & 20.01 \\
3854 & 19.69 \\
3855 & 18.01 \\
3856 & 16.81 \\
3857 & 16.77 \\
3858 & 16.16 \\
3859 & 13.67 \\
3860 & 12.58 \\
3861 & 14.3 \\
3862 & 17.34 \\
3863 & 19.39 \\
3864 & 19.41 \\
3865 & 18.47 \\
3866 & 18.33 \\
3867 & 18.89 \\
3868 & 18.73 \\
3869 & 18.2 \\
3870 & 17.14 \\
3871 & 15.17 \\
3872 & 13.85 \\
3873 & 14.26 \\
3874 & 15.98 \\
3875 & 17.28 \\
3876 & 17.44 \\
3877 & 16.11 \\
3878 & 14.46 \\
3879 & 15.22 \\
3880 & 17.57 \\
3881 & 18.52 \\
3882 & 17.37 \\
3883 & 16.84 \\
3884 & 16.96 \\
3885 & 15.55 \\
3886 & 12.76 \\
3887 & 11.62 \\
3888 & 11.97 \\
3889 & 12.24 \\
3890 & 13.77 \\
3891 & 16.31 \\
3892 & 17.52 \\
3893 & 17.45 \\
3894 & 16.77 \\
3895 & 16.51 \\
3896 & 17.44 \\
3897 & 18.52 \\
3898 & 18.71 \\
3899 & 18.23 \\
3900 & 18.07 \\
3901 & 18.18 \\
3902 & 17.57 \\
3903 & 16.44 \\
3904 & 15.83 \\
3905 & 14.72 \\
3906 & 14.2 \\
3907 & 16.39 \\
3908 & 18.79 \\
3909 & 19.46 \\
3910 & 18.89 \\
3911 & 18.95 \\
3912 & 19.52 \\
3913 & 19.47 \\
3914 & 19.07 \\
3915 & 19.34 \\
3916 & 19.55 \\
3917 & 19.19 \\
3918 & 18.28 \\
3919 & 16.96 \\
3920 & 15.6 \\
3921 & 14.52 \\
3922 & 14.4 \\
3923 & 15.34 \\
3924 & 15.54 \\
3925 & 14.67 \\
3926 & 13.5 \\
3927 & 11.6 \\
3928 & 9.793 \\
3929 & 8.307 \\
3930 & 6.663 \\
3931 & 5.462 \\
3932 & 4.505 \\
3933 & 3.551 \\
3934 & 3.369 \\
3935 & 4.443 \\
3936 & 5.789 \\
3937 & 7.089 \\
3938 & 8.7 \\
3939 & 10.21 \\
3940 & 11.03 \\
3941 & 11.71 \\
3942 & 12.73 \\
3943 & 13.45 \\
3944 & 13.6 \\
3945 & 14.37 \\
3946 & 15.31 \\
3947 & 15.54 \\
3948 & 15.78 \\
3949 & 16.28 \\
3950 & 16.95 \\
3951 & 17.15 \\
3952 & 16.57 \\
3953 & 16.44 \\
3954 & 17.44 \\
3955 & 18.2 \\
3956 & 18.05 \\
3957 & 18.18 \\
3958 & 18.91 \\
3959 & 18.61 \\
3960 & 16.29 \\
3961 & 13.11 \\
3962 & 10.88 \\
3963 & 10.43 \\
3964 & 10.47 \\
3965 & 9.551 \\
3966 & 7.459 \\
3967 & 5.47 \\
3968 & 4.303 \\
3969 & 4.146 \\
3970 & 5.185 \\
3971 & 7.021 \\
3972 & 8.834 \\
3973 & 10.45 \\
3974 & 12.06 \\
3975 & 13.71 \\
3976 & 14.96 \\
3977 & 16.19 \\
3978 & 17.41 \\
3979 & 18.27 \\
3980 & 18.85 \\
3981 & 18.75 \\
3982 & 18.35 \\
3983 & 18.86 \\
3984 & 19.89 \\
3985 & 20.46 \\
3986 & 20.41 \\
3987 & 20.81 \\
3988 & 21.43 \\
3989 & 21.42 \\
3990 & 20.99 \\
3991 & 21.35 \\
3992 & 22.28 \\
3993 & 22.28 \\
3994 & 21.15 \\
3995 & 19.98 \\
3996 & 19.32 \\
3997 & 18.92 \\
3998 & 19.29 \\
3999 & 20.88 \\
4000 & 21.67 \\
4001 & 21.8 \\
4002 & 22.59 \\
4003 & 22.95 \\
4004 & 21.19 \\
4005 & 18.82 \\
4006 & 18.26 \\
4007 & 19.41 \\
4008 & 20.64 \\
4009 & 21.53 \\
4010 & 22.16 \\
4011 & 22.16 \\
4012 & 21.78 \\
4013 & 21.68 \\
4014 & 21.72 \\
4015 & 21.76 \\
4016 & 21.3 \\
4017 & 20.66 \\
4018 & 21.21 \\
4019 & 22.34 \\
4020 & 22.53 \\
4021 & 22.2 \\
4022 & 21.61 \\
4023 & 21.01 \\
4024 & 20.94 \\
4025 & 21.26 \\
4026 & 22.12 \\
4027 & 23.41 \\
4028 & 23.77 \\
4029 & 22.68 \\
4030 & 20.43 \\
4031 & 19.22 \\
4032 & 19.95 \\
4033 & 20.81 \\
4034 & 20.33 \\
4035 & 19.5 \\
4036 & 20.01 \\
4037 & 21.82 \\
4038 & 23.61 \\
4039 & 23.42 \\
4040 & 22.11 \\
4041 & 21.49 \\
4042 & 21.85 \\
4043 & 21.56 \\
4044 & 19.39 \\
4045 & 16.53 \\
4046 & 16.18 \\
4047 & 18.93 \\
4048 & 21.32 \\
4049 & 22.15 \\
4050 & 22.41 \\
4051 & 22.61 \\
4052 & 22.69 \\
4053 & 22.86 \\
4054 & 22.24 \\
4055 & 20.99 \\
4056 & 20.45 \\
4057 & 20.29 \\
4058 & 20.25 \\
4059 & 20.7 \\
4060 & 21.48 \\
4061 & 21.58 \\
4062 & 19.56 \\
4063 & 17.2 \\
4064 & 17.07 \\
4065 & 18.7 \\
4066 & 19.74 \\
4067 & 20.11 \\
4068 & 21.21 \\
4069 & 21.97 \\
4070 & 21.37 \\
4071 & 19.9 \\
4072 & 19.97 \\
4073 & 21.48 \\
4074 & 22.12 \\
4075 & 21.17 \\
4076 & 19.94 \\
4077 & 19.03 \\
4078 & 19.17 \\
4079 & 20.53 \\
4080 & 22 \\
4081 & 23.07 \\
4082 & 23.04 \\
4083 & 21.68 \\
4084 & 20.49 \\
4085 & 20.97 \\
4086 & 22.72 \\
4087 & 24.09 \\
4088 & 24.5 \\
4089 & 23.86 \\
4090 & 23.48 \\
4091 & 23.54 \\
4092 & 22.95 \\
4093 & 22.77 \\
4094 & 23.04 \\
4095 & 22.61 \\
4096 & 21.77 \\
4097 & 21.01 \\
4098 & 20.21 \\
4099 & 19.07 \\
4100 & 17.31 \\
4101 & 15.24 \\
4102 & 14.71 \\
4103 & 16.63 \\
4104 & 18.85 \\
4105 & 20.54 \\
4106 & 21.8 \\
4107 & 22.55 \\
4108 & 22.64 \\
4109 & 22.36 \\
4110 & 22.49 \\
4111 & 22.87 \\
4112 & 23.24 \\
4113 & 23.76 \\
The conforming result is 1.5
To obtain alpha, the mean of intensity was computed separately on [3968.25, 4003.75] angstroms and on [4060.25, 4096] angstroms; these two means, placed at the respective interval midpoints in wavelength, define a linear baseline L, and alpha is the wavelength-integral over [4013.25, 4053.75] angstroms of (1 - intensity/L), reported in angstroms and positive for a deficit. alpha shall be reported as -3.6 angstroms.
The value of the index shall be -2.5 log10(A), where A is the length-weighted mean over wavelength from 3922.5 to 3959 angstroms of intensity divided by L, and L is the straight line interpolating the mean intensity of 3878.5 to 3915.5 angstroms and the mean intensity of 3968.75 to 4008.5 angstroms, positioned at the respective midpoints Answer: 0.37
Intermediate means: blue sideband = 16.8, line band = 12.5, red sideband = 18.1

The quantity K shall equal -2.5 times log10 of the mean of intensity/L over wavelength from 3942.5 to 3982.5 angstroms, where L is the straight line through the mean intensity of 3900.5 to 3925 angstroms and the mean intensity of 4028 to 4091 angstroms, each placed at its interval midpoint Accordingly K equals 0.32 mag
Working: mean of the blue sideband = 17.3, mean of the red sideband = 21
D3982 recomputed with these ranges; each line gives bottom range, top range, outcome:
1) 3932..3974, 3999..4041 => 1.89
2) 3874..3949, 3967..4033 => 1.37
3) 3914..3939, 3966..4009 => 1.54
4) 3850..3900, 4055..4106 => 1.39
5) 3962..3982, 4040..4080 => 1.88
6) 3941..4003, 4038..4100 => 1.38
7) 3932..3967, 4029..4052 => 1.72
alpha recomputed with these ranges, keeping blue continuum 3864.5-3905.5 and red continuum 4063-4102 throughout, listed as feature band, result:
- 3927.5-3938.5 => 7.1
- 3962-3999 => 6.2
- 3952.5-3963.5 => 1.2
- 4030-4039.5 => -0.5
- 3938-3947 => 2.6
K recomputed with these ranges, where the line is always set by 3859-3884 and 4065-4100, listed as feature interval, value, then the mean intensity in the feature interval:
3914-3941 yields 0.474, 11.6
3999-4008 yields -0.060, 20.8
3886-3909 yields 0.071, 16.2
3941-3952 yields 0.222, 15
